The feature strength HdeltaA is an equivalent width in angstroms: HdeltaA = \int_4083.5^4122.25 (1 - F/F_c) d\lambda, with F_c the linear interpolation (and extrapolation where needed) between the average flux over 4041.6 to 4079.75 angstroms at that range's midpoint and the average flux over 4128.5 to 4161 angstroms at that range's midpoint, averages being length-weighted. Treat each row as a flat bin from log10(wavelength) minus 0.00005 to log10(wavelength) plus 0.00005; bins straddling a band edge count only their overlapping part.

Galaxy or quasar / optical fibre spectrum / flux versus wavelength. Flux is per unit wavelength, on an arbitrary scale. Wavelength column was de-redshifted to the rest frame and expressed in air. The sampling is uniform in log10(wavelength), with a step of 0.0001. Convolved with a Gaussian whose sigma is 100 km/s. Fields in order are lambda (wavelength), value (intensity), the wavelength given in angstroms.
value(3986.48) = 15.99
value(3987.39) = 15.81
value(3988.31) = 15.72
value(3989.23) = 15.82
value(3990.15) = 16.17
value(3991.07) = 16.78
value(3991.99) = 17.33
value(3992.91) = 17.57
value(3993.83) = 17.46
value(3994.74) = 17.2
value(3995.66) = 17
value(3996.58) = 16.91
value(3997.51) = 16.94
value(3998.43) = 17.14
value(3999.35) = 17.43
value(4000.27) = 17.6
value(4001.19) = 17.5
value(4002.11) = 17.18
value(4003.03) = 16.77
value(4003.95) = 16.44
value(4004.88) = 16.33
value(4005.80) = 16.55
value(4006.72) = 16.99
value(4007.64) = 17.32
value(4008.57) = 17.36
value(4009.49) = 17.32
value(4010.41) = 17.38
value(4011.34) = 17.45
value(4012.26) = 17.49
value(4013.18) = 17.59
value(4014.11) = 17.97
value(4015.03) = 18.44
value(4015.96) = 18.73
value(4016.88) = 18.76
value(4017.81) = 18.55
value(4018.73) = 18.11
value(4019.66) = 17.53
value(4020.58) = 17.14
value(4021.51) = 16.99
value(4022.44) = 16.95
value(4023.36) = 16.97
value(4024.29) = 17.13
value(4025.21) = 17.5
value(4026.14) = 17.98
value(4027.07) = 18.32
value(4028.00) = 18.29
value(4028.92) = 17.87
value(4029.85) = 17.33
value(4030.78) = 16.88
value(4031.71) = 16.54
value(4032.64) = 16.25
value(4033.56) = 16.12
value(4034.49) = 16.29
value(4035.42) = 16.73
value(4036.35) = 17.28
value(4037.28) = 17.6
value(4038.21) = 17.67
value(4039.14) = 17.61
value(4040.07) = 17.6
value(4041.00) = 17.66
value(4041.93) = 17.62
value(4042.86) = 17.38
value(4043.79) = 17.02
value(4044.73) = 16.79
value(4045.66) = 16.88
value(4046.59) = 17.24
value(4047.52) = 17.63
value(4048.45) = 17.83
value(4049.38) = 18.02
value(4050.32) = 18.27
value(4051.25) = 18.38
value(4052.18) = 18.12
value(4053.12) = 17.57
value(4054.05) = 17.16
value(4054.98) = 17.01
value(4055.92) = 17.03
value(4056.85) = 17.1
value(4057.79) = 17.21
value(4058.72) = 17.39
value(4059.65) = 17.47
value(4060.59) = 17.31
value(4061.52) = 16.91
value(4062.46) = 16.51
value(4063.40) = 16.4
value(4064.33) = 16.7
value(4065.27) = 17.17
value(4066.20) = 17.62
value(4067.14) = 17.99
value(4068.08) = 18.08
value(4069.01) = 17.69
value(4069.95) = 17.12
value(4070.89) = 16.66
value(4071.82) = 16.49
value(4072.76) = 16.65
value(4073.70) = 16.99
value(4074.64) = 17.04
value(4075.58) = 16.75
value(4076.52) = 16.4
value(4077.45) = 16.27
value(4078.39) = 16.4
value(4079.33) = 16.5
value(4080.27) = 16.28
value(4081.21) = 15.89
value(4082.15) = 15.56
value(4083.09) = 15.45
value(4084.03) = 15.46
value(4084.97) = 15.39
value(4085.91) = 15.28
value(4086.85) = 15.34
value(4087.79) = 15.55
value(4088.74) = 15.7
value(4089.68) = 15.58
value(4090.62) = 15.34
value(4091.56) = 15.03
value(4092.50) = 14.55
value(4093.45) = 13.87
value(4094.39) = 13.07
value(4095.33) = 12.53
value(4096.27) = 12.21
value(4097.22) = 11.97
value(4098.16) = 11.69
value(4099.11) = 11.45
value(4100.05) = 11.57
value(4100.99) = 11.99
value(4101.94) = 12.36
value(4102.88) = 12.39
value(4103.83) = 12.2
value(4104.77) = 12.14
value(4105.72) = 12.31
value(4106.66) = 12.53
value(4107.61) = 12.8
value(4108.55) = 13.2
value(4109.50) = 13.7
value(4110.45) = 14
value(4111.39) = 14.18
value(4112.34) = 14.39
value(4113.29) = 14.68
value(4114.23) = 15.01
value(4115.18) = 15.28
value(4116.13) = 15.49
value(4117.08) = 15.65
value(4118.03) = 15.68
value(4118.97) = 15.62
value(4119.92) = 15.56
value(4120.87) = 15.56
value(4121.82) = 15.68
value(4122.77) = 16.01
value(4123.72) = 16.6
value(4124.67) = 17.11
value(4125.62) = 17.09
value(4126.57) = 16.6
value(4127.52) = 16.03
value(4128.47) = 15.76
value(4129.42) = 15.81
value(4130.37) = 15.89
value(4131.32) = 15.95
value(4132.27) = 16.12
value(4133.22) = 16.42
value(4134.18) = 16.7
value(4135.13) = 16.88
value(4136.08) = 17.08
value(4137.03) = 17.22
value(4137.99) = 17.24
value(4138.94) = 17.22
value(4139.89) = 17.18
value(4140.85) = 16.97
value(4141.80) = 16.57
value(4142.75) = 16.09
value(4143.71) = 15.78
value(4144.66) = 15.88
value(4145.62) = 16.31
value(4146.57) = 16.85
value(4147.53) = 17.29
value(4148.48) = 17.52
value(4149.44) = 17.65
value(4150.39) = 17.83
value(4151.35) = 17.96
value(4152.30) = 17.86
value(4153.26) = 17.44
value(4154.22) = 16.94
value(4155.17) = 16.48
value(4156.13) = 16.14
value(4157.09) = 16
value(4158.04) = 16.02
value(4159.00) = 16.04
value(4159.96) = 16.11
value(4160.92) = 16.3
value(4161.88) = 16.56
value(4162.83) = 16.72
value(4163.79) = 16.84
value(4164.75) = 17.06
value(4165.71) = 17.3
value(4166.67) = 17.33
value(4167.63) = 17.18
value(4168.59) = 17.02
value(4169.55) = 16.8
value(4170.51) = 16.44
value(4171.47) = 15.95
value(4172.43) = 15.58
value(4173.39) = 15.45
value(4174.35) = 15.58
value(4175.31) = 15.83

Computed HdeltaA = 6.7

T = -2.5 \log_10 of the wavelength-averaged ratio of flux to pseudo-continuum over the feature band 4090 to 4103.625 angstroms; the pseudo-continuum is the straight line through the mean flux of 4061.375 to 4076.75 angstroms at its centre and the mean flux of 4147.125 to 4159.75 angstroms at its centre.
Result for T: 0.30 mag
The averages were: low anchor 17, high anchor 17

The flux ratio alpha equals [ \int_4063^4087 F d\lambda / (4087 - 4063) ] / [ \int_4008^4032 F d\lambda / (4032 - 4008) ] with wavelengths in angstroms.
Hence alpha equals 0.9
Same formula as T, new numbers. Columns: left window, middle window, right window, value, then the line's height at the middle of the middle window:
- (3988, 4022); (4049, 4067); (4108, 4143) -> -0.04 mag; 16.7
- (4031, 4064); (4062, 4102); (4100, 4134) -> 0.05 mag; 16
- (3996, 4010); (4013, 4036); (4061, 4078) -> -0.03 mag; 17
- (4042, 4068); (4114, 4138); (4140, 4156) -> 0.06 mag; 17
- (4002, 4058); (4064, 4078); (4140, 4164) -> 0.01 mag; 17.2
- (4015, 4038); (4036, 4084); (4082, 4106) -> -0.10 mag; 15.6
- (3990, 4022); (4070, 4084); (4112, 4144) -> 0.02 mag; 16.7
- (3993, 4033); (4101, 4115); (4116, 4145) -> 0.24 mag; 16.5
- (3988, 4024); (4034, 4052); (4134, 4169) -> -0.02 mag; 17.2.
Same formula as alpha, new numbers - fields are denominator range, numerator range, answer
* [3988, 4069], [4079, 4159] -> 0.89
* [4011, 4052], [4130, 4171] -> 0.96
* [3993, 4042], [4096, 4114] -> 0.74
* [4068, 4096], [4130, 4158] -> 1.07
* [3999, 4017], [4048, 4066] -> 1.00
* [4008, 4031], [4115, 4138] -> 0.92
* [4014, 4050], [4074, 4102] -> 0.84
